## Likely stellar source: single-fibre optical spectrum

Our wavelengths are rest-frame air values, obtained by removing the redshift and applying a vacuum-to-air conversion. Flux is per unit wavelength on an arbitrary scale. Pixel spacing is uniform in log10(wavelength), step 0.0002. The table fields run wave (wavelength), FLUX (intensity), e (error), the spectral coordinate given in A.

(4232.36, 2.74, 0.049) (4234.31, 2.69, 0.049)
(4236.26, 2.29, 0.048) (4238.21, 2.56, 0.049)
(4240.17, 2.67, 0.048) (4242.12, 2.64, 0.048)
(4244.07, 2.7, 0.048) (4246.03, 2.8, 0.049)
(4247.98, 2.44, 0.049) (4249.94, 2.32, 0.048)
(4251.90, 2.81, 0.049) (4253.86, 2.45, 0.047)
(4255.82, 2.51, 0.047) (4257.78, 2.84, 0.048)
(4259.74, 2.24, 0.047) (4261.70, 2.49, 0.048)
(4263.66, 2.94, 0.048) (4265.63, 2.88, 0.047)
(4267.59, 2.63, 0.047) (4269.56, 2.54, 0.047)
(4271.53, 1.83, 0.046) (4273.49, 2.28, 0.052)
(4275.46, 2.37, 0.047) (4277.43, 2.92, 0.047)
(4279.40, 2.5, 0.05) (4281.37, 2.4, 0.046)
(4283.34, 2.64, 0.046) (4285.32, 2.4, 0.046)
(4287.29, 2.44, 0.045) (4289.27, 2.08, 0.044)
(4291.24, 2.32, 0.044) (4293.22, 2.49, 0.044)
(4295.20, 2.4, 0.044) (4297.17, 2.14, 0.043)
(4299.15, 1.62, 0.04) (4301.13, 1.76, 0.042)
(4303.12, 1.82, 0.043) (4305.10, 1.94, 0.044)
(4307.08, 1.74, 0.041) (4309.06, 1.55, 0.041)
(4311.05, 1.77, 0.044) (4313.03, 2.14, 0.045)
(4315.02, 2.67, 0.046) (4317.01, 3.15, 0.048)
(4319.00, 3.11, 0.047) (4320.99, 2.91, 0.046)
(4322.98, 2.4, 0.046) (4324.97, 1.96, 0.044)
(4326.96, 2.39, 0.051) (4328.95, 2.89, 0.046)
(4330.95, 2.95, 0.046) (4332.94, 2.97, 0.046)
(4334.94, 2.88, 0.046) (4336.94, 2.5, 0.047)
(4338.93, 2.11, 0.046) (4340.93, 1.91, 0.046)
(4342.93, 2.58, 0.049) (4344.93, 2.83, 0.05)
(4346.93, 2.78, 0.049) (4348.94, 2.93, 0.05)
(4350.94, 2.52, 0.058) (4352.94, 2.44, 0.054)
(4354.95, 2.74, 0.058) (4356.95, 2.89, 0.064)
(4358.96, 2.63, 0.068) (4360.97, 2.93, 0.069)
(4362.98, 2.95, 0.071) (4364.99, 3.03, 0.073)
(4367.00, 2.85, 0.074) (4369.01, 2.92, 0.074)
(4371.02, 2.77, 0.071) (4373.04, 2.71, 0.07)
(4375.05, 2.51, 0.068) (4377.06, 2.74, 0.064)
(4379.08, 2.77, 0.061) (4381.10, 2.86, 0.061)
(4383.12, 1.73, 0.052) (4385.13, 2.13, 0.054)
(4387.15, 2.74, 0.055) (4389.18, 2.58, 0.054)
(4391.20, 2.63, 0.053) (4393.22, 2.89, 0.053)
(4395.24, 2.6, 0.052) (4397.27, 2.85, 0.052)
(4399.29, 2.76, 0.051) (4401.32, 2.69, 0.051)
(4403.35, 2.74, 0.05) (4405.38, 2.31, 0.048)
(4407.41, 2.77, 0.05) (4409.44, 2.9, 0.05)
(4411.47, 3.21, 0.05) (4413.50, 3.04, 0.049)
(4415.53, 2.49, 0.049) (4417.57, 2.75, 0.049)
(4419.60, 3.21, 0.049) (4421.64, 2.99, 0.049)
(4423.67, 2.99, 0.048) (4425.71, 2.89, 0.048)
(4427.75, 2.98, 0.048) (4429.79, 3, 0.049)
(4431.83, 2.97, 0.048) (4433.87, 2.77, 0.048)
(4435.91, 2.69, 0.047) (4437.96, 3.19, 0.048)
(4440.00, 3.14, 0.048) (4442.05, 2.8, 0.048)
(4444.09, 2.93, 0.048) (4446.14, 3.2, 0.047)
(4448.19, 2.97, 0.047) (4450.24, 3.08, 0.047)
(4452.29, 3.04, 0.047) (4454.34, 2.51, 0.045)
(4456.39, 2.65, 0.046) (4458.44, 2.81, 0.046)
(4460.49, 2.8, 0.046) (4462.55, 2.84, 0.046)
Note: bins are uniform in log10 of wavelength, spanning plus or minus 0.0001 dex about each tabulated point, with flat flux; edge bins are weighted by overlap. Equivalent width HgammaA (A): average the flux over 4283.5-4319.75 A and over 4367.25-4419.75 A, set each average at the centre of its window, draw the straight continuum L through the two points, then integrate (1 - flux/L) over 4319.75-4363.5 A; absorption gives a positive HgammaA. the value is -4.0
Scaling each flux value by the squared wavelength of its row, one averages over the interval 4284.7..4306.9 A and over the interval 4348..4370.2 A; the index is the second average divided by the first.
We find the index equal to 1.37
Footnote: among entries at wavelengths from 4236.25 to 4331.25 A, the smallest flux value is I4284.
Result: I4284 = 1.55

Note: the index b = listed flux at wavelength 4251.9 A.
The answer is 2.81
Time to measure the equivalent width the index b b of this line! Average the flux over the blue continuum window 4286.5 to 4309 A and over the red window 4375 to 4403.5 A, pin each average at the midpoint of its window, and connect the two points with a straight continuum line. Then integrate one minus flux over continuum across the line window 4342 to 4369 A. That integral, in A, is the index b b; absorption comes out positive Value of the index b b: -4.2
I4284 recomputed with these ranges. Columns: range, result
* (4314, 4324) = 2.4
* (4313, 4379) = 1.91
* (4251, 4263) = 2.24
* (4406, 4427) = 2.49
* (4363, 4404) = 1.73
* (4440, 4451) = 2.8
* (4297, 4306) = 1.62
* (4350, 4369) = 2.44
